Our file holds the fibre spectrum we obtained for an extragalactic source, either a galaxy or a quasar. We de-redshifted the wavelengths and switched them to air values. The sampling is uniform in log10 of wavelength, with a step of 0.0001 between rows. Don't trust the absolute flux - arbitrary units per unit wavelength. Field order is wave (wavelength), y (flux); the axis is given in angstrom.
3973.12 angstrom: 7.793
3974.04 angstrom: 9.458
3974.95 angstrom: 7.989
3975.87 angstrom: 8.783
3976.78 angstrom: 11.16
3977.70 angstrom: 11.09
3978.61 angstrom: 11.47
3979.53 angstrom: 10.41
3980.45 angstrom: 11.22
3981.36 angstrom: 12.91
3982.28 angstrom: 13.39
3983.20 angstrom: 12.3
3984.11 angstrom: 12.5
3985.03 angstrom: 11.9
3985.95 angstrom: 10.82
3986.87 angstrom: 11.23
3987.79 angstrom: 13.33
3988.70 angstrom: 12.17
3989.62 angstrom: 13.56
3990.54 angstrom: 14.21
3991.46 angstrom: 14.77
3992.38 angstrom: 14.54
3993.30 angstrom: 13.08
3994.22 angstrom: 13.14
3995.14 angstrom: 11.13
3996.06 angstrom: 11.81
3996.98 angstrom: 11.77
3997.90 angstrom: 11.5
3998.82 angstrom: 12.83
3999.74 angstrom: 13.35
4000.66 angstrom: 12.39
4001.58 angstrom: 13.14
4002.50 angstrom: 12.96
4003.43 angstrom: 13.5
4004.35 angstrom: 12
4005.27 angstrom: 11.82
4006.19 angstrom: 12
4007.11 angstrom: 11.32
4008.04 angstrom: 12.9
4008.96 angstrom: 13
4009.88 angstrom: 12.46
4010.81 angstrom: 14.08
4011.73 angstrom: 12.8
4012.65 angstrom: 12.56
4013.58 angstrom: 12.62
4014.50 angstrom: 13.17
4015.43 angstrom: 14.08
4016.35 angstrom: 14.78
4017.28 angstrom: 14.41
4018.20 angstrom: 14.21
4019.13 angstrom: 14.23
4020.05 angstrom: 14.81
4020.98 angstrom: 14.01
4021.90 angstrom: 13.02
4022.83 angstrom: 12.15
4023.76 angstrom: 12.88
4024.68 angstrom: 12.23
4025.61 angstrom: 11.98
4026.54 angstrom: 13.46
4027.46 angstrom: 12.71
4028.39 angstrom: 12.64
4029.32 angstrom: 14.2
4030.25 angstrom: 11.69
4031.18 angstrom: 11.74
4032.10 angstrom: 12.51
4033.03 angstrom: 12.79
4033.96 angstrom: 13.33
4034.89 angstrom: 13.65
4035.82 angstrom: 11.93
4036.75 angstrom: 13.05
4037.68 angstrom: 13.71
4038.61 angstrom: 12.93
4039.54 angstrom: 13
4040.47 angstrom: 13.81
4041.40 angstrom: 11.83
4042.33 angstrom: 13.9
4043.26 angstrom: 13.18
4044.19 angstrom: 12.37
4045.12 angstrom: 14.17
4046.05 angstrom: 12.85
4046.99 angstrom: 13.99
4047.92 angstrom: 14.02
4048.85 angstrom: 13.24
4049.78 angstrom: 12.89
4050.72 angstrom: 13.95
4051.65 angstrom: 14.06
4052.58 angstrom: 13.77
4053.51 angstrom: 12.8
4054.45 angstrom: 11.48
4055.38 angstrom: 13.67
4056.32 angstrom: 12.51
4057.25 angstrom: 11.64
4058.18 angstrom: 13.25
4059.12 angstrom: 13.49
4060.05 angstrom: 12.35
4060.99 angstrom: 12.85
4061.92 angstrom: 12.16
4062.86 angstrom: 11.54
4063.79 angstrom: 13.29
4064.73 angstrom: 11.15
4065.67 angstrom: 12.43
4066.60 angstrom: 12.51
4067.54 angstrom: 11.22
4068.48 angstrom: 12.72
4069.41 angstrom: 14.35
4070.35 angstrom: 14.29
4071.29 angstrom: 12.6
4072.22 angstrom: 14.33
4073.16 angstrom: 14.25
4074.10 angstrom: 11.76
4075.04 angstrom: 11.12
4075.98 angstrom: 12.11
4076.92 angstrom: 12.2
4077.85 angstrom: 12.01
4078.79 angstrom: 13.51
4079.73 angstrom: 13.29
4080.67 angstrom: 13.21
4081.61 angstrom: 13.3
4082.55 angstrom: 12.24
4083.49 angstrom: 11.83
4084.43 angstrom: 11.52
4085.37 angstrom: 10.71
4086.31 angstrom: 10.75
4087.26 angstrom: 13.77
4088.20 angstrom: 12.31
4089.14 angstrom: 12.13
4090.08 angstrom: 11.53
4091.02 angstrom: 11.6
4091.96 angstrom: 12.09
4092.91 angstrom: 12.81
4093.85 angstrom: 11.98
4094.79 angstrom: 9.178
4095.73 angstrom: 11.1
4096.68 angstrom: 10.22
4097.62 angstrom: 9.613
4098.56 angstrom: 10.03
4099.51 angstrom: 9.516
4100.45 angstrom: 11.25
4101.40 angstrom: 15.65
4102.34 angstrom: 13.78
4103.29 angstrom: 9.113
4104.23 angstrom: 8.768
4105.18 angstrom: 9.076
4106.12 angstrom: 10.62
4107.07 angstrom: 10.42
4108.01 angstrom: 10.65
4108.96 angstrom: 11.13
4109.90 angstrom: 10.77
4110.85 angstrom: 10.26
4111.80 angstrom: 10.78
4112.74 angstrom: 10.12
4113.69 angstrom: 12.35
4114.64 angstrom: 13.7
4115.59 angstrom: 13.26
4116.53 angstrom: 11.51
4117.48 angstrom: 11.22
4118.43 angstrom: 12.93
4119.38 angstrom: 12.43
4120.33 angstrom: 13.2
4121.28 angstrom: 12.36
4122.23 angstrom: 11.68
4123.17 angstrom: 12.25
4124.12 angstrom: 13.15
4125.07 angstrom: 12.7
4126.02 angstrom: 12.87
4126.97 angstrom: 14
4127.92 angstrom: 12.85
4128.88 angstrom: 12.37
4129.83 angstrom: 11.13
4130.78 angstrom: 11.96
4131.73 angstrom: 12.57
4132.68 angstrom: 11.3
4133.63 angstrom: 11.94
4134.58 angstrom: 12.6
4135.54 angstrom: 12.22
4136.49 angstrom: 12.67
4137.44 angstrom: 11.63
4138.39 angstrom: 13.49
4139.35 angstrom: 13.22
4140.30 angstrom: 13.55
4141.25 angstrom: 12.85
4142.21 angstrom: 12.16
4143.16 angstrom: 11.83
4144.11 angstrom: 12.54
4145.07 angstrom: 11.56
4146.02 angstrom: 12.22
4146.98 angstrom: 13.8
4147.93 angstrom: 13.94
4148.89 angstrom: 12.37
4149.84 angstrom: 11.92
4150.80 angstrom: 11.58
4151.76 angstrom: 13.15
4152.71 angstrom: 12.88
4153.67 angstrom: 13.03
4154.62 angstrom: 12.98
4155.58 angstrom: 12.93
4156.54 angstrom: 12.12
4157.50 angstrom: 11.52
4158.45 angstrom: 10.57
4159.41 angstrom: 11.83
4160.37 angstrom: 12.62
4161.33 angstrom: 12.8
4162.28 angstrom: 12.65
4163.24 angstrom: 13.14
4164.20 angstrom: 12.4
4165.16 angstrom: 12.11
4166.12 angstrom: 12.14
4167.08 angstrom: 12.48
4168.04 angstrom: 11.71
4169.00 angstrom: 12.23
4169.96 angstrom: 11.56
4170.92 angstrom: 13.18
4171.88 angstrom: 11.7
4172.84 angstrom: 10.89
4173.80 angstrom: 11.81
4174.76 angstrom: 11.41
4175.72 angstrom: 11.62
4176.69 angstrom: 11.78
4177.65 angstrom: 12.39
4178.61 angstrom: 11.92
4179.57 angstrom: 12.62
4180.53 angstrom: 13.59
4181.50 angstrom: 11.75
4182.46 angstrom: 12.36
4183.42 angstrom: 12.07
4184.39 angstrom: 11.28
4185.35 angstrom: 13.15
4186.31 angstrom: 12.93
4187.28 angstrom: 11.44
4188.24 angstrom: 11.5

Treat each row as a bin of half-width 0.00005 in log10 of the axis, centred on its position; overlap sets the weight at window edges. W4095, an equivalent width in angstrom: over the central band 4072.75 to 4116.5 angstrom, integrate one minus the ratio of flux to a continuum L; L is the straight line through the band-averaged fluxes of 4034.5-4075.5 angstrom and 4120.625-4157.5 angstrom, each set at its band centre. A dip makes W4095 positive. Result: 4.0 angstrom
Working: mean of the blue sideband 13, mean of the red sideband 12.5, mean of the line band 11.6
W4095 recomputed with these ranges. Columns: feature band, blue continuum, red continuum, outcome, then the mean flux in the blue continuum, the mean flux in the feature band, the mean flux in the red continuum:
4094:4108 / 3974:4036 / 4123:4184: 2.0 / 12.6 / 10.6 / 12.4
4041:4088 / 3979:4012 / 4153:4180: -1.4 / 12.6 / 12.8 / 12.2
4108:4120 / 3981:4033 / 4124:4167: 0.8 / 12.9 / 11.7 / 12.5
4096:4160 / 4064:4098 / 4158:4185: 0.8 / 12.2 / 12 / 12.1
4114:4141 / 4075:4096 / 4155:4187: -1.0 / 12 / 12.5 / 12.2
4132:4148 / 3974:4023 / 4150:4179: -0.4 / 12.6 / 12.5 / 12.2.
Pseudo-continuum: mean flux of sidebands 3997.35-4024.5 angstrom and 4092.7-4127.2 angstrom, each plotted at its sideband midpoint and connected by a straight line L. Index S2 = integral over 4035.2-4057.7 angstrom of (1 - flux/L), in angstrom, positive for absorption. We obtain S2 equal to -1.1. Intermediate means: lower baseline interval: 13.1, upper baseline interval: 11.5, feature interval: 13.1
